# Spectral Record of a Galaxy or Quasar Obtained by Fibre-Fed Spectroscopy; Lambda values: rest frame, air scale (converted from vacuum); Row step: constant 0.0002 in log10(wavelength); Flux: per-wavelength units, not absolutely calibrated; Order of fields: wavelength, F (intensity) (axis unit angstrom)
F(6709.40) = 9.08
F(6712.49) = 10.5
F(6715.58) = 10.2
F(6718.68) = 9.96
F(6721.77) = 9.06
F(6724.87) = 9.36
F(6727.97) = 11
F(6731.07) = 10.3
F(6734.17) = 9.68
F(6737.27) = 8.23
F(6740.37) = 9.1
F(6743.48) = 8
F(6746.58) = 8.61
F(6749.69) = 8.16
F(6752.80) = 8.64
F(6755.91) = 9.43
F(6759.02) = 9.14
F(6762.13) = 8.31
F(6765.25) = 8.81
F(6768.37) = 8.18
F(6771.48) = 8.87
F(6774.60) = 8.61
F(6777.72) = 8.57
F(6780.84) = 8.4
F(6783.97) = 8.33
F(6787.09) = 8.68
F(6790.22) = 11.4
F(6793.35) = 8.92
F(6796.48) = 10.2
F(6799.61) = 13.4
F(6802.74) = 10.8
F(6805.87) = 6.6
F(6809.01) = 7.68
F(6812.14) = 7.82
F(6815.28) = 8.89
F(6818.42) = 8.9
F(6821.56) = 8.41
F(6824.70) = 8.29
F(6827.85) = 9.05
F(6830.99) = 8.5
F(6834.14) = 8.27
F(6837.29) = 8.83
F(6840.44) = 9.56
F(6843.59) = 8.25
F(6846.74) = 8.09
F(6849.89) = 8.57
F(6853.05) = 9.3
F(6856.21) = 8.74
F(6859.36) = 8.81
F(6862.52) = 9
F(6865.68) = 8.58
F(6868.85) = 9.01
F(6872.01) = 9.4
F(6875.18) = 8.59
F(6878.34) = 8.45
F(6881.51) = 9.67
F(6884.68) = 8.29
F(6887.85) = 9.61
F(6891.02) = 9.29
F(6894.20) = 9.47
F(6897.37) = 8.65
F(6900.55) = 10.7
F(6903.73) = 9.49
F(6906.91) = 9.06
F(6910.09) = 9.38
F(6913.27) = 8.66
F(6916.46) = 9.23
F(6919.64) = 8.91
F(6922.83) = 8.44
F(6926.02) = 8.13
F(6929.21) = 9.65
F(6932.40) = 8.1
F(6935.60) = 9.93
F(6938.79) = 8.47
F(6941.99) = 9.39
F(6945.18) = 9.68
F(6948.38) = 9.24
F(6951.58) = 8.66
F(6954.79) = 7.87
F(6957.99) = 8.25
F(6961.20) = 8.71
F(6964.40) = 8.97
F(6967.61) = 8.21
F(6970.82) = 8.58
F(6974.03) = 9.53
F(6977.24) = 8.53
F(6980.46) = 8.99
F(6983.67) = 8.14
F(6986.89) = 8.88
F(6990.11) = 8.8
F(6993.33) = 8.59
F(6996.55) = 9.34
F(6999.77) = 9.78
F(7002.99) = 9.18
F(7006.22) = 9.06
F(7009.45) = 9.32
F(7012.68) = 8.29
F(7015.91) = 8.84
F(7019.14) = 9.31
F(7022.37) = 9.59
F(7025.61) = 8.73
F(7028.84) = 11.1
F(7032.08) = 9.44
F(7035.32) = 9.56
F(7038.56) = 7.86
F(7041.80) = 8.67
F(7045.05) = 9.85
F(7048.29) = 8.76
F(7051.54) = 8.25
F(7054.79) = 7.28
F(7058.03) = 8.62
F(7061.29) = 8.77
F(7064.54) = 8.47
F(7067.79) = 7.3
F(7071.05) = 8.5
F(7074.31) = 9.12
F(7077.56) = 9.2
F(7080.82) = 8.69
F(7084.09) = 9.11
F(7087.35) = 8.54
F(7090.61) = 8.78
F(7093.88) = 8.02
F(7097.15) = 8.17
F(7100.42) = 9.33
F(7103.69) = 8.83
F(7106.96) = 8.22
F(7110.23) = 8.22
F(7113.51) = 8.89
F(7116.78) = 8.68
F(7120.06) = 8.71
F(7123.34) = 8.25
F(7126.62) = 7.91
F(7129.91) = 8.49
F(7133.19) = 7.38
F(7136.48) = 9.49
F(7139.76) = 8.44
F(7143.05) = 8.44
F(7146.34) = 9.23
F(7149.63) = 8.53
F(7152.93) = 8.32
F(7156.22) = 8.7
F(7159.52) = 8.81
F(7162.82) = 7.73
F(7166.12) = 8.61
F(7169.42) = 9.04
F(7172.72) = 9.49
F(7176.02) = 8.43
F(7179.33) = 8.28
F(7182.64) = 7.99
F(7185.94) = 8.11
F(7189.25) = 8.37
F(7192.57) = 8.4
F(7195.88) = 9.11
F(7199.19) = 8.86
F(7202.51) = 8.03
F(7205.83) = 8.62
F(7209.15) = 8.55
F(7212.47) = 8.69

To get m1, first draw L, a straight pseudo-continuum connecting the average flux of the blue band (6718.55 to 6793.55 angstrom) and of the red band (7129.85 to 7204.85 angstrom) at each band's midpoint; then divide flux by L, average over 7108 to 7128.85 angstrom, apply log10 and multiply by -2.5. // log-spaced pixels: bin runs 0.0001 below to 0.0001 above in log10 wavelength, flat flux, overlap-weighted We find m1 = 0.02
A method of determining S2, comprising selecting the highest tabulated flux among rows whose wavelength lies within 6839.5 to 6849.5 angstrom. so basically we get 9.56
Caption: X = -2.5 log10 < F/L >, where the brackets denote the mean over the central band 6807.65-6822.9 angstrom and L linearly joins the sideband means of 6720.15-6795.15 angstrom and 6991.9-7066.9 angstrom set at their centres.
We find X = 0.08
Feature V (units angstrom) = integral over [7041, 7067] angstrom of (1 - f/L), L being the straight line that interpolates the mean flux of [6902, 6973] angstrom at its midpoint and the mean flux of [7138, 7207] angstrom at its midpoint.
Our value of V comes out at 0.52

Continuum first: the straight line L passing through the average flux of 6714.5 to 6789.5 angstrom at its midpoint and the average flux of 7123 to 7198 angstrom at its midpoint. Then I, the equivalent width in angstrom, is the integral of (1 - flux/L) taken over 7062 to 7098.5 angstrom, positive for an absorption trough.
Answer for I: 0.3 angstrom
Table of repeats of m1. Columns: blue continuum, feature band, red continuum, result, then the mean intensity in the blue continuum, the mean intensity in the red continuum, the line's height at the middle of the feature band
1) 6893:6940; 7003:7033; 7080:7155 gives -0.06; 9.09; 8.55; 8.82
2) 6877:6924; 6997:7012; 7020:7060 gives -0.03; 9.16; 8.98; 9.03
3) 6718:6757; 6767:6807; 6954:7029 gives -0.03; 9.17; 8.91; 9.12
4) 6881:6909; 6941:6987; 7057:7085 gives 0.04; 9.35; 8.63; 9.07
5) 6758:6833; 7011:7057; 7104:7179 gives -0.04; 8.94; 8.55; 8.67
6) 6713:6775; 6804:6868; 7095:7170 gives 0.06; 9.11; 8.53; 8.98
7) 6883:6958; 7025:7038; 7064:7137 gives -0.11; 9.04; 8.52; 8.72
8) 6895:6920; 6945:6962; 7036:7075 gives 0.05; 9.29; 8.46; 9.03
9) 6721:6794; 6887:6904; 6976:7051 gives -0.06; 8.99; 9.06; 9.03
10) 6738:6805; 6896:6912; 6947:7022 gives -0.06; 9.13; 8.84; 8.95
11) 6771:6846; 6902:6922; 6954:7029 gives -0.02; 8.96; 8.91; 8.93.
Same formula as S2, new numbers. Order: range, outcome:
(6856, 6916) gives 10.7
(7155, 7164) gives 8.81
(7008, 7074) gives 11.1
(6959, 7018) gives 9.78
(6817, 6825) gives 8.9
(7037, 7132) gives 9.85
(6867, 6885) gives 9.67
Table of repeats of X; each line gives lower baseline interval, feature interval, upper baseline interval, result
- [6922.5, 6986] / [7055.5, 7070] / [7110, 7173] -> 0.053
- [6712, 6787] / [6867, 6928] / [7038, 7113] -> -0.031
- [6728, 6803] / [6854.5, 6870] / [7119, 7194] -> 0.025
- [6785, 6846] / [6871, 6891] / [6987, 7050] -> 0.009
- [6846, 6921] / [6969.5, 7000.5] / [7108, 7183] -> -0.006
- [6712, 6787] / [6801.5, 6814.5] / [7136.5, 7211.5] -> 0.097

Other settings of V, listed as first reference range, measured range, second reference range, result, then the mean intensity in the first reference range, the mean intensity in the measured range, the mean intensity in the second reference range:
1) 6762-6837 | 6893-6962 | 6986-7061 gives -0.28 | 8.92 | 9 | 9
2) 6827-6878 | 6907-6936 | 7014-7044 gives 0.17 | 8.77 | 8.9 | 9.24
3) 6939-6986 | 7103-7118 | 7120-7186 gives 0.01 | 8.76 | 8.55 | 8.5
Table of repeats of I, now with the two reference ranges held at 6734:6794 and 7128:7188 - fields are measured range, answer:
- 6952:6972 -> 0.49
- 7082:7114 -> -0.14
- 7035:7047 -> -0.44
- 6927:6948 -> -1.22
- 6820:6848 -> 0.47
